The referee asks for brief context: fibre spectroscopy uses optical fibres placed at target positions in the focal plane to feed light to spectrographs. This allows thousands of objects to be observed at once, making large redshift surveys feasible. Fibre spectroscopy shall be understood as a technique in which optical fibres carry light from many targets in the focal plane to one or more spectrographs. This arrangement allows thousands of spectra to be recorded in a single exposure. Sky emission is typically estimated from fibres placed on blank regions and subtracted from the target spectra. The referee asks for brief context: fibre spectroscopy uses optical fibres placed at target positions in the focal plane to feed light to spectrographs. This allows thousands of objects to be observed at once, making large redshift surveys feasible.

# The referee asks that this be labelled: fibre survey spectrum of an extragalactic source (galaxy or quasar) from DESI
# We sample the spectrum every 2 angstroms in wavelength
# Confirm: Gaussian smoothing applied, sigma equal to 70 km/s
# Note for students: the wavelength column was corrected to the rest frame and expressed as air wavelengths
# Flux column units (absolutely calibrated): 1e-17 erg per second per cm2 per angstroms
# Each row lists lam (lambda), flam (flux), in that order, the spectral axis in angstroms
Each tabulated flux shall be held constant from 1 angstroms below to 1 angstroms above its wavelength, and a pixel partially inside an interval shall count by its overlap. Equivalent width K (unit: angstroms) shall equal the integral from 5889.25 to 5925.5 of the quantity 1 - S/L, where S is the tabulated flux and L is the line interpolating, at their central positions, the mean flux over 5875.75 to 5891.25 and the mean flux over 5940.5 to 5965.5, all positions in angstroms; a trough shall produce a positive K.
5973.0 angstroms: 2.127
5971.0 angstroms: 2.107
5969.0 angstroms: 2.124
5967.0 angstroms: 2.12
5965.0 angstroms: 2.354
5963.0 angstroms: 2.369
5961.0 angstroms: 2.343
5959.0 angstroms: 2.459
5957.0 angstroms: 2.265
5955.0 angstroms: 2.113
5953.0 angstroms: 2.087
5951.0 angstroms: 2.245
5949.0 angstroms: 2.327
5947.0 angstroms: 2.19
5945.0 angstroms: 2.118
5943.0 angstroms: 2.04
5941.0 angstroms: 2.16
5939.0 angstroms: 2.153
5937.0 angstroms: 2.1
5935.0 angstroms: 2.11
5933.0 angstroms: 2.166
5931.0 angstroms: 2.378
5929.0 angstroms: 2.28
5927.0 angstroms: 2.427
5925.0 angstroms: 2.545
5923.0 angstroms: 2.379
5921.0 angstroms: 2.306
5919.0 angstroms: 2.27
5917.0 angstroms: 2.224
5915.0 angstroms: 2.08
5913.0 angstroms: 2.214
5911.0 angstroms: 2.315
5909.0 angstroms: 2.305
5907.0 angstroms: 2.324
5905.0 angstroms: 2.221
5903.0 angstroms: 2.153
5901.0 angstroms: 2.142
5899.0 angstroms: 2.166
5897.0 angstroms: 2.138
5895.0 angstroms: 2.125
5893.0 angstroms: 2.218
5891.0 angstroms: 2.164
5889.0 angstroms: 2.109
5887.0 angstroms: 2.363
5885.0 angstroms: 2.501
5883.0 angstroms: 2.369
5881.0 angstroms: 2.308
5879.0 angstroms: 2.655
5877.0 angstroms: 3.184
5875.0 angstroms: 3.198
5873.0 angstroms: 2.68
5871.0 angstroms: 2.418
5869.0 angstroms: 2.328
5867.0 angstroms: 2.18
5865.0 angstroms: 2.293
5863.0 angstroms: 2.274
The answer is 2.5 angstroms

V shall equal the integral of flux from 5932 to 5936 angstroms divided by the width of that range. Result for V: 2.14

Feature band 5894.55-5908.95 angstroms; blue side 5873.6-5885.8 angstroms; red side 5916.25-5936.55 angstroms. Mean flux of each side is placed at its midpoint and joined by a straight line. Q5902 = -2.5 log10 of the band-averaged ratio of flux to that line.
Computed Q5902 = 0.15 mag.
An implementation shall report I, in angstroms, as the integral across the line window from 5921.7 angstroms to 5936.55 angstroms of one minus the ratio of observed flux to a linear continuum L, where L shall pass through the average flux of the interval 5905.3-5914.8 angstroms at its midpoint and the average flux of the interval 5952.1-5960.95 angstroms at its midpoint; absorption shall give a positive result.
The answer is -0.4 angstroms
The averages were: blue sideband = 2.27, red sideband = 2.24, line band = 2.32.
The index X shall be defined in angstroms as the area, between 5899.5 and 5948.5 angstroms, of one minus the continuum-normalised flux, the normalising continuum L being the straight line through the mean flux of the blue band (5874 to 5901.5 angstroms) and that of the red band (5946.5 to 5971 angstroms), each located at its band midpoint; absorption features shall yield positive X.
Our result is 1.9 angstroms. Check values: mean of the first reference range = 2.41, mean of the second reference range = 2.25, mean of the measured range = 2.23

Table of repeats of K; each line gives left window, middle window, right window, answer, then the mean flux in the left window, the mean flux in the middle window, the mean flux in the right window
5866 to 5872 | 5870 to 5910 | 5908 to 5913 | -1.5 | 2.31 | 2.39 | 2.29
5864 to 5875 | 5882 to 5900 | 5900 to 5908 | 0.5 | 2.45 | 2.24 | 2.21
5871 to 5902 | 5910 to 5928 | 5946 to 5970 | 0.3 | 2.42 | 2.31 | 2.25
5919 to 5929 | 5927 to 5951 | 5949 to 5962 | 1.3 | 2.39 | 2.2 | 2.26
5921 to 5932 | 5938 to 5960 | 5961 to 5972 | 1.0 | 2.39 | 2.2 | 2.23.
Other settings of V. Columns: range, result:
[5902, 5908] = 2.23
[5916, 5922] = 2.27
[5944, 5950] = 2.21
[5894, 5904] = 2.14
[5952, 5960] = 2.23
